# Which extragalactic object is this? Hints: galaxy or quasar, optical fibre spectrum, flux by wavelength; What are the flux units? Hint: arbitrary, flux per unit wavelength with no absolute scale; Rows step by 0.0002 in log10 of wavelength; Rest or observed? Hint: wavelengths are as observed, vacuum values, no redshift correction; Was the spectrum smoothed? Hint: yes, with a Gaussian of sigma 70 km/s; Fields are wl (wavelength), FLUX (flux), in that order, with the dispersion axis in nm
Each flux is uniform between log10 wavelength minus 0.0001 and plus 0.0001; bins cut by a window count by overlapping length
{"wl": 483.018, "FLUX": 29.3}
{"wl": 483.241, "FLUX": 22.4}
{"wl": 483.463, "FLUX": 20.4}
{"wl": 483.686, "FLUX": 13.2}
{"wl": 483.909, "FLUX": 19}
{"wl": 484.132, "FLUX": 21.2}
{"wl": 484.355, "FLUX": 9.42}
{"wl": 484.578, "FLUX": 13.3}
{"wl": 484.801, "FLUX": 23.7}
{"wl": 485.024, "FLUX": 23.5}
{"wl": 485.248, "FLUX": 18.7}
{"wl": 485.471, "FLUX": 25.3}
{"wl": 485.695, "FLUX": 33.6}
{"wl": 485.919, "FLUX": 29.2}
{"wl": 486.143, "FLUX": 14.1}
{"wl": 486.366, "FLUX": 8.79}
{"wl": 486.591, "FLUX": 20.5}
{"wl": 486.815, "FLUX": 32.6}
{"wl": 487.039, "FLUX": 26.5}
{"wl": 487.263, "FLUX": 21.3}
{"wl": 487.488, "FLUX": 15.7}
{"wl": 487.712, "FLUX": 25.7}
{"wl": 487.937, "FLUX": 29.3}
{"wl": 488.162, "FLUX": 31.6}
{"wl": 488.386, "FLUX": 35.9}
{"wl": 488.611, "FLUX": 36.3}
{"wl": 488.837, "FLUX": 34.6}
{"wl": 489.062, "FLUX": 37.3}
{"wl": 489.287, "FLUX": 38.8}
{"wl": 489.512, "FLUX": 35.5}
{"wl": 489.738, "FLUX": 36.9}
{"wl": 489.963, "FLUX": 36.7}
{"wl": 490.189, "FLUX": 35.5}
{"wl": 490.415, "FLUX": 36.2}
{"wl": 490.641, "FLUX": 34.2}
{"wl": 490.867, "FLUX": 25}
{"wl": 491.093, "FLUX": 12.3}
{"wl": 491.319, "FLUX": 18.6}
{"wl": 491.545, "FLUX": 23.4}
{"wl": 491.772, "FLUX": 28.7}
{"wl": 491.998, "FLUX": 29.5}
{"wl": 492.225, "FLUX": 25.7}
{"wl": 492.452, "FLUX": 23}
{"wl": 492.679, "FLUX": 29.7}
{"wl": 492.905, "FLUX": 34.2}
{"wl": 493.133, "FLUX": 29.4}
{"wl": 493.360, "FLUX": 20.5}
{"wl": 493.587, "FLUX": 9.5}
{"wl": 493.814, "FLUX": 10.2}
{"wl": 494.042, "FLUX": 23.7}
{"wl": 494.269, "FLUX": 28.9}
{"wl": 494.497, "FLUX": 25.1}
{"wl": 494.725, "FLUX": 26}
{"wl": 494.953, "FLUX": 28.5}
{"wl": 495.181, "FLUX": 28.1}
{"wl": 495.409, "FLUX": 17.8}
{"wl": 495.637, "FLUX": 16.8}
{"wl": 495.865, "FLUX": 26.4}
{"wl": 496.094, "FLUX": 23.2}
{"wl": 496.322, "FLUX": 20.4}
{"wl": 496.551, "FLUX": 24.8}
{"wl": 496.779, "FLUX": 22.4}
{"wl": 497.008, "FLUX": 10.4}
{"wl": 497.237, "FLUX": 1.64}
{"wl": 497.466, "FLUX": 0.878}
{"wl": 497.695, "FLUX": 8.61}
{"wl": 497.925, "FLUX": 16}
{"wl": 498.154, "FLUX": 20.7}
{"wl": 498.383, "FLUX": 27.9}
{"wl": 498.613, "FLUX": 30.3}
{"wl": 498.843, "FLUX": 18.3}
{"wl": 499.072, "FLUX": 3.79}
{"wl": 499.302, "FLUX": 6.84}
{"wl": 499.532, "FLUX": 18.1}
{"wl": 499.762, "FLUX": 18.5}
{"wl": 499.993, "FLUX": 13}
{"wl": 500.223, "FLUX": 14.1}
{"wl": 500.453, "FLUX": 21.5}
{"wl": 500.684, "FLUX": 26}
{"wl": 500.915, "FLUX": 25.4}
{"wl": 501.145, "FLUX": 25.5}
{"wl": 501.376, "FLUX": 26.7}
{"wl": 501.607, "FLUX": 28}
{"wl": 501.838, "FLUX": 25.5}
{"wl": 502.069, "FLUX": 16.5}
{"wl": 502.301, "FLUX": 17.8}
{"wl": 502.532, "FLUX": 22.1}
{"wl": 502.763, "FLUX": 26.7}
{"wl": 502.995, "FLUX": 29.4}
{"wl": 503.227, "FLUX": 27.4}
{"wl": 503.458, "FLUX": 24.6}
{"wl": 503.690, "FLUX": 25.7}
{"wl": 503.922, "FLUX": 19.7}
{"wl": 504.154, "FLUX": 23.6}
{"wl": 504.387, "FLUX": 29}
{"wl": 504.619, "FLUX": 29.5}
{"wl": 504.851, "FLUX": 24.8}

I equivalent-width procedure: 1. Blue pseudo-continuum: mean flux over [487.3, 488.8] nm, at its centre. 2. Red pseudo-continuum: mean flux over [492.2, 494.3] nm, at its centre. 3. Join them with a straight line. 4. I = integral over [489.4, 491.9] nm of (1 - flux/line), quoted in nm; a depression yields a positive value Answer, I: -0.30 nm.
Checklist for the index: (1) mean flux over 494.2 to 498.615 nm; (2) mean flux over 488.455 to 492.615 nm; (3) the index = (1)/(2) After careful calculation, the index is 0.65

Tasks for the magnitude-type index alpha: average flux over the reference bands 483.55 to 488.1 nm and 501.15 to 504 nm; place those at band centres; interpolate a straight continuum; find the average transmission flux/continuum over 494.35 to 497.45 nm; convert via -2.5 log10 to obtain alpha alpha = 0.14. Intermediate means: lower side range 21.3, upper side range 24.3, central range 20.3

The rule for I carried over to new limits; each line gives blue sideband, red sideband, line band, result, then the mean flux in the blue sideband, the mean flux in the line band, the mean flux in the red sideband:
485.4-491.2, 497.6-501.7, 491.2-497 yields 0.12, 28.9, 23.5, 19.4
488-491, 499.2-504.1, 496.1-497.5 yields 0.64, 34.7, 14.9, 21.9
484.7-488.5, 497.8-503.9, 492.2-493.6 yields -0.15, 24.5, 25.6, 21.4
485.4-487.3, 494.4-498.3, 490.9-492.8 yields -0.28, 23.6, 24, 18.7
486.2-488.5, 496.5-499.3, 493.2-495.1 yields -0.38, 24.6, 21.9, 14.9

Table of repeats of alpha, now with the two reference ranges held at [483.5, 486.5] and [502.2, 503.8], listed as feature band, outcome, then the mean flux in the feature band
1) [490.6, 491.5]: -0.02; 21.7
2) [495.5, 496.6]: 0.04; 22.1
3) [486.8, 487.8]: -0.17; 23.5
